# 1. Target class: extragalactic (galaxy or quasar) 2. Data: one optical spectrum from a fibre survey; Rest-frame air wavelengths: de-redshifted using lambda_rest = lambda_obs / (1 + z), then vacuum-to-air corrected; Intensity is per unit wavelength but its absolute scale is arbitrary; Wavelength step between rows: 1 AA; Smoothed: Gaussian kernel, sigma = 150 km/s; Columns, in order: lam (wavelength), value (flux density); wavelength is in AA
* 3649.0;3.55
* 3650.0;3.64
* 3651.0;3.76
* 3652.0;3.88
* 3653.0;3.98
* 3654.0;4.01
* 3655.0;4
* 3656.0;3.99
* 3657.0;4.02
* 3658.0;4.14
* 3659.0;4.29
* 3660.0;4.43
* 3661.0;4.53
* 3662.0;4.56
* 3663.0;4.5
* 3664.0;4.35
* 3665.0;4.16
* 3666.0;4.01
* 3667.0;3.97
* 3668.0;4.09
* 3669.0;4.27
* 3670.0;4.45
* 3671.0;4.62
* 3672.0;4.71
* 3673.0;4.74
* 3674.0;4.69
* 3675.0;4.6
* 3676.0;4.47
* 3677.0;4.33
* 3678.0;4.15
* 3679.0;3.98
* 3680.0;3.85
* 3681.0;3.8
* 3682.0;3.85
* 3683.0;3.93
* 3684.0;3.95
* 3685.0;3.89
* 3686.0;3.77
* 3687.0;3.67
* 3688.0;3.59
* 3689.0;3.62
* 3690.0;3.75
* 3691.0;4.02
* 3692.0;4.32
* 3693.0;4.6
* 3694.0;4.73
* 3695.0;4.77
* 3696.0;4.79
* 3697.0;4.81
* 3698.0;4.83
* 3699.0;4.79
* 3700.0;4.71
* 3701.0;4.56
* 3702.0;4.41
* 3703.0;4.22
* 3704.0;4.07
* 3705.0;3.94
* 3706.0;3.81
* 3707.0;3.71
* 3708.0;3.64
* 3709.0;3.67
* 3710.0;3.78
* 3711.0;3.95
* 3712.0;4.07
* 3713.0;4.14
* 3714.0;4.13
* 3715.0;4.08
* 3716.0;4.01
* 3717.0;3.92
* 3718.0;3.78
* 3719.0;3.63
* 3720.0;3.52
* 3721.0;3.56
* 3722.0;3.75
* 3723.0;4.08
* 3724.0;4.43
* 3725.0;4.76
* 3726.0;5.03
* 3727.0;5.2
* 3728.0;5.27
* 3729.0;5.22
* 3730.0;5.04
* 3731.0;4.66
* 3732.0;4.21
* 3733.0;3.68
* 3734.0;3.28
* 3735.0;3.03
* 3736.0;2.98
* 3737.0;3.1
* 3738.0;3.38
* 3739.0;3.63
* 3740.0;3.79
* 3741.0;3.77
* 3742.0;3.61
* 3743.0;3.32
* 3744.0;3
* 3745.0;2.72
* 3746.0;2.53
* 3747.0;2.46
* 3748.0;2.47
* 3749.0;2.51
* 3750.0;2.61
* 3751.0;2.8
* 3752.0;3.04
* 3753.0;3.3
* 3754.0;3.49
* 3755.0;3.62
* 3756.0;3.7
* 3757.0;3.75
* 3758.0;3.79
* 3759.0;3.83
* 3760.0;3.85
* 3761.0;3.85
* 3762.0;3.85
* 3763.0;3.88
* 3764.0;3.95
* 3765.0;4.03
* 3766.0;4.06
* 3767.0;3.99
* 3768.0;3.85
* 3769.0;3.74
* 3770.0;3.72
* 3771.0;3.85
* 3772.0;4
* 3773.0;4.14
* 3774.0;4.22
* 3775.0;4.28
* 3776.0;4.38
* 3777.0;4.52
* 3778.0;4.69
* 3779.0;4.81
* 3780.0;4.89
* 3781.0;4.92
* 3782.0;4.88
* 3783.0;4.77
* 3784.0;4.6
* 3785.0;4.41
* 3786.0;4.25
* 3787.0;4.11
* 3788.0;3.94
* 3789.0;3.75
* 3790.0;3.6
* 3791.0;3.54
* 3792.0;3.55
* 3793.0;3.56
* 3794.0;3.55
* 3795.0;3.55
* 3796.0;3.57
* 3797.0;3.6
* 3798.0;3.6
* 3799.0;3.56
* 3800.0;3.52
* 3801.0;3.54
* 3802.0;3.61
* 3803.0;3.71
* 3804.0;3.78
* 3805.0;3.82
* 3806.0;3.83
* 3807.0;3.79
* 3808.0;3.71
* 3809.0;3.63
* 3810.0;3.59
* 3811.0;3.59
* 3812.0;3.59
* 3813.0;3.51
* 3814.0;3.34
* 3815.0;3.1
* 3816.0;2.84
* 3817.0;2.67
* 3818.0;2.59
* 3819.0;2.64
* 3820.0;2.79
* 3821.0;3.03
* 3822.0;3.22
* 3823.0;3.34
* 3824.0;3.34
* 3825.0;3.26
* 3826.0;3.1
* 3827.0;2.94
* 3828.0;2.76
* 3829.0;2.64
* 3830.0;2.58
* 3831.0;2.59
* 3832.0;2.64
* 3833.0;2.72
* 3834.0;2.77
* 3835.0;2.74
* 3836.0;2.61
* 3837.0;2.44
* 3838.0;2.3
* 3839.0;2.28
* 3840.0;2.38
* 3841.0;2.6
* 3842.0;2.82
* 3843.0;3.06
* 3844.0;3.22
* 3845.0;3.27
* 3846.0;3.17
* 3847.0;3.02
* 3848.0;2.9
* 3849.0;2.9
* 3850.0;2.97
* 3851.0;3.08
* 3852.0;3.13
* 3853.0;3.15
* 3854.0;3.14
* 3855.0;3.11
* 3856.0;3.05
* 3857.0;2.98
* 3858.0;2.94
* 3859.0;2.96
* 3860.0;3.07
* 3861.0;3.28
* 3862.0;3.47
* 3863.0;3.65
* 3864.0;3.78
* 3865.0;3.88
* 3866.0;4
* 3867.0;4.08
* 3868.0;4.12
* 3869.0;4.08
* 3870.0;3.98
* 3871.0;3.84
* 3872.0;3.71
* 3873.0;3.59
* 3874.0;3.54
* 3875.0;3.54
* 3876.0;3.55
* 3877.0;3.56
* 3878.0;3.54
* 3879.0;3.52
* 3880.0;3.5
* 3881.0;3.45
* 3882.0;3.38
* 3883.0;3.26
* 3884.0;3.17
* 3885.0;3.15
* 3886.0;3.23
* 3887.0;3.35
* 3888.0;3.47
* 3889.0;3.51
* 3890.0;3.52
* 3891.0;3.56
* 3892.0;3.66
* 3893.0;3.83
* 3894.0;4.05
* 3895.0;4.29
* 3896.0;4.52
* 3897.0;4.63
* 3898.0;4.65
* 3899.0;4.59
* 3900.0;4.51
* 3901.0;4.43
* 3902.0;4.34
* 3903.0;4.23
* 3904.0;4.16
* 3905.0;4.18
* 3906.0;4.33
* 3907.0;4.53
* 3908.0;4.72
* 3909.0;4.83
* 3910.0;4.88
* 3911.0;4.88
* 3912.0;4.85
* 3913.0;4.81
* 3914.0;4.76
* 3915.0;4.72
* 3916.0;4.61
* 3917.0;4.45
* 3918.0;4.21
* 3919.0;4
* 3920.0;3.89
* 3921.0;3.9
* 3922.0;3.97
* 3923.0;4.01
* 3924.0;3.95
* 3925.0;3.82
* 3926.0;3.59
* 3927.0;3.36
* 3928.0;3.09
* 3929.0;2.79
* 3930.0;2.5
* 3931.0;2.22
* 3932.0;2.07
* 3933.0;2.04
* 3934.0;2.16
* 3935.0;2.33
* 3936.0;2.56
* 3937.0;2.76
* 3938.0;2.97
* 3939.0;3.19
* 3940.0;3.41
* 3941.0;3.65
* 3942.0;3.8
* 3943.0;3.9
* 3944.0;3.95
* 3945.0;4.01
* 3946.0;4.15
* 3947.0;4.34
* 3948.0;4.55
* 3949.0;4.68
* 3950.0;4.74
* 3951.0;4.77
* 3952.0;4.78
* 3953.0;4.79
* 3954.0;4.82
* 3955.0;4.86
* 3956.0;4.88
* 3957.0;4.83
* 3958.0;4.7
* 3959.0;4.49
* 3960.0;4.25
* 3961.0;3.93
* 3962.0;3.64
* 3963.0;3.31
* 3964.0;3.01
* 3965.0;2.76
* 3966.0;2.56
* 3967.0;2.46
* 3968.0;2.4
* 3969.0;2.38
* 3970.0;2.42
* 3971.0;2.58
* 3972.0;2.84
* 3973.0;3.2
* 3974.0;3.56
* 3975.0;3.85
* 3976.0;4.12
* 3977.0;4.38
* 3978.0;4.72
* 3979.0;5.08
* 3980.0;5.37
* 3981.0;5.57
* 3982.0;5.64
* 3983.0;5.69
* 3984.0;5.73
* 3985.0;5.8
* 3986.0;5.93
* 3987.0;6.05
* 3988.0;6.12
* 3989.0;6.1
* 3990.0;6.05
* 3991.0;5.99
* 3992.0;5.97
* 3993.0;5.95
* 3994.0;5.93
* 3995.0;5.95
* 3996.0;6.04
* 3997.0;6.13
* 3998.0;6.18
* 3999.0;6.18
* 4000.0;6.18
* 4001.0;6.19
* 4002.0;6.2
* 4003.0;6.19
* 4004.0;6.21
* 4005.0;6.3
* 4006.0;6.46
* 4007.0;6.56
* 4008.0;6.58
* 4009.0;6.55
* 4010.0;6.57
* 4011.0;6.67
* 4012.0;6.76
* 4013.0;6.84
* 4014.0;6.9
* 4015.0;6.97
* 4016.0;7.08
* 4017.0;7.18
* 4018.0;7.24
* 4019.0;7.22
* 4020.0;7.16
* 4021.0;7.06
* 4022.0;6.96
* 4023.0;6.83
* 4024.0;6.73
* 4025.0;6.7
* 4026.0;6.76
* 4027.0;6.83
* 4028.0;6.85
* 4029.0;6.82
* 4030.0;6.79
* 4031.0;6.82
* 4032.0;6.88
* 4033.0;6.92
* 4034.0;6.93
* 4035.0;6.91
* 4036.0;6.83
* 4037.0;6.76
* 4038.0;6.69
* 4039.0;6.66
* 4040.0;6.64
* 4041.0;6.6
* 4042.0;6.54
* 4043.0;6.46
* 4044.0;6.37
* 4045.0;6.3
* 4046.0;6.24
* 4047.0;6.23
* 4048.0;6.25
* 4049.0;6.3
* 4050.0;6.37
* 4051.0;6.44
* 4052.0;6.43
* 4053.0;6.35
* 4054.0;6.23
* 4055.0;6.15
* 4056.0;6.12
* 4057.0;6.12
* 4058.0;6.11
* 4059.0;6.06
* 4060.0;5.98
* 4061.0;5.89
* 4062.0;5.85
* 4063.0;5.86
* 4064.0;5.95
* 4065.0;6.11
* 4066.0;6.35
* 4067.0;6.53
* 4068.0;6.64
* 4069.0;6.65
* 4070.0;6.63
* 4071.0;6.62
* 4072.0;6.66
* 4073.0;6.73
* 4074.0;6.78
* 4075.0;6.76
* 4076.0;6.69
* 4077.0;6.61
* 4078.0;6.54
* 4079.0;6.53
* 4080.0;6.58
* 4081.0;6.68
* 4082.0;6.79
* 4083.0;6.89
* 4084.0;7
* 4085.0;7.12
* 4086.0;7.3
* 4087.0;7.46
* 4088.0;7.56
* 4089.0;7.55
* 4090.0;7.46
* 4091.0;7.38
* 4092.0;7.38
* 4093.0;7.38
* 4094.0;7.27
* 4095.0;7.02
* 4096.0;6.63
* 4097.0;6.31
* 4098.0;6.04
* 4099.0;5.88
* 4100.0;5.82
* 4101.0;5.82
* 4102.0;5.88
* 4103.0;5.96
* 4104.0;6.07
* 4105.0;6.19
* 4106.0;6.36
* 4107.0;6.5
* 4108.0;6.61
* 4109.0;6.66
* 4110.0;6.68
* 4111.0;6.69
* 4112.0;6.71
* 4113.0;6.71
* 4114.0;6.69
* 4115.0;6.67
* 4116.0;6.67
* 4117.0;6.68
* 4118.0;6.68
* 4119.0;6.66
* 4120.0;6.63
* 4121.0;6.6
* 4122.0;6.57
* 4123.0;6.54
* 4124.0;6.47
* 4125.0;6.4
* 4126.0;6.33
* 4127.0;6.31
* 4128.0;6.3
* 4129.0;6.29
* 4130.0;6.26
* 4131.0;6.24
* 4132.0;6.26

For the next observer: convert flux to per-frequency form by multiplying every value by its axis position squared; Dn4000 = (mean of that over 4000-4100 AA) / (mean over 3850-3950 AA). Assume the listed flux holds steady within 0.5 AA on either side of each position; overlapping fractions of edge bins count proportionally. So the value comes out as 1.92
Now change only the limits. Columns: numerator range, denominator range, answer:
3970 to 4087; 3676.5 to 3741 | 1.81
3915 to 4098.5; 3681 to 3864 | 1.73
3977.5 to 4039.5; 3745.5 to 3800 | 1.90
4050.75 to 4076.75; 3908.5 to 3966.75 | 1.75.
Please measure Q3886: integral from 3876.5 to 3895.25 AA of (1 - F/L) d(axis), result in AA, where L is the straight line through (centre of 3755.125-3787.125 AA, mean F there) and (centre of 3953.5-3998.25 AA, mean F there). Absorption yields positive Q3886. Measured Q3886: 3.8 AA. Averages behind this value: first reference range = 4.17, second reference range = 4.62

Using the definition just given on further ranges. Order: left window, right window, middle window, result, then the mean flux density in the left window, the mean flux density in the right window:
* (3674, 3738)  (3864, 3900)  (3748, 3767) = 2.28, 4.12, 3.76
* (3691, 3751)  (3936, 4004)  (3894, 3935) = 4.11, 3.93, 4.59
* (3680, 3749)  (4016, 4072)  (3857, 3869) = 3.65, 3.95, 6.55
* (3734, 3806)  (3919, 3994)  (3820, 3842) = 6.03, 3.72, 4.05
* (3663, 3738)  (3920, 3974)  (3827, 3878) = 8.31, 4.16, 3.53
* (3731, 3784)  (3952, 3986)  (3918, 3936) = 3.86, 3.72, 4.12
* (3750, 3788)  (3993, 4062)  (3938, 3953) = 4.23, 4.03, 6.53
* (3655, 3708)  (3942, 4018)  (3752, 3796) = 4.85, 4.24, 5.09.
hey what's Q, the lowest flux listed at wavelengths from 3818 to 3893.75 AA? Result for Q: 2.28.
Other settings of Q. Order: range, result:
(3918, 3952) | 2.04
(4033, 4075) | 5.85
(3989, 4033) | 5.93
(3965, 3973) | 2.38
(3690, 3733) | 3.52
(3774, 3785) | 4.22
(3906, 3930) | 2.5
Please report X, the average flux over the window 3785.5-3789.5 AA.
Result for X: 4.01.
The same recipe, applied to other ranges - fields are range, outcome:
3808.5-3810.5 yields 3.61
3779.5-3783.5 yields 4.87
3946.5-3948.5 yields 4.45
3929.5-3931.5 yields 2.36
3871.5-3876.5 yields 3.59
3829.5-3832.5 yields 2.6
